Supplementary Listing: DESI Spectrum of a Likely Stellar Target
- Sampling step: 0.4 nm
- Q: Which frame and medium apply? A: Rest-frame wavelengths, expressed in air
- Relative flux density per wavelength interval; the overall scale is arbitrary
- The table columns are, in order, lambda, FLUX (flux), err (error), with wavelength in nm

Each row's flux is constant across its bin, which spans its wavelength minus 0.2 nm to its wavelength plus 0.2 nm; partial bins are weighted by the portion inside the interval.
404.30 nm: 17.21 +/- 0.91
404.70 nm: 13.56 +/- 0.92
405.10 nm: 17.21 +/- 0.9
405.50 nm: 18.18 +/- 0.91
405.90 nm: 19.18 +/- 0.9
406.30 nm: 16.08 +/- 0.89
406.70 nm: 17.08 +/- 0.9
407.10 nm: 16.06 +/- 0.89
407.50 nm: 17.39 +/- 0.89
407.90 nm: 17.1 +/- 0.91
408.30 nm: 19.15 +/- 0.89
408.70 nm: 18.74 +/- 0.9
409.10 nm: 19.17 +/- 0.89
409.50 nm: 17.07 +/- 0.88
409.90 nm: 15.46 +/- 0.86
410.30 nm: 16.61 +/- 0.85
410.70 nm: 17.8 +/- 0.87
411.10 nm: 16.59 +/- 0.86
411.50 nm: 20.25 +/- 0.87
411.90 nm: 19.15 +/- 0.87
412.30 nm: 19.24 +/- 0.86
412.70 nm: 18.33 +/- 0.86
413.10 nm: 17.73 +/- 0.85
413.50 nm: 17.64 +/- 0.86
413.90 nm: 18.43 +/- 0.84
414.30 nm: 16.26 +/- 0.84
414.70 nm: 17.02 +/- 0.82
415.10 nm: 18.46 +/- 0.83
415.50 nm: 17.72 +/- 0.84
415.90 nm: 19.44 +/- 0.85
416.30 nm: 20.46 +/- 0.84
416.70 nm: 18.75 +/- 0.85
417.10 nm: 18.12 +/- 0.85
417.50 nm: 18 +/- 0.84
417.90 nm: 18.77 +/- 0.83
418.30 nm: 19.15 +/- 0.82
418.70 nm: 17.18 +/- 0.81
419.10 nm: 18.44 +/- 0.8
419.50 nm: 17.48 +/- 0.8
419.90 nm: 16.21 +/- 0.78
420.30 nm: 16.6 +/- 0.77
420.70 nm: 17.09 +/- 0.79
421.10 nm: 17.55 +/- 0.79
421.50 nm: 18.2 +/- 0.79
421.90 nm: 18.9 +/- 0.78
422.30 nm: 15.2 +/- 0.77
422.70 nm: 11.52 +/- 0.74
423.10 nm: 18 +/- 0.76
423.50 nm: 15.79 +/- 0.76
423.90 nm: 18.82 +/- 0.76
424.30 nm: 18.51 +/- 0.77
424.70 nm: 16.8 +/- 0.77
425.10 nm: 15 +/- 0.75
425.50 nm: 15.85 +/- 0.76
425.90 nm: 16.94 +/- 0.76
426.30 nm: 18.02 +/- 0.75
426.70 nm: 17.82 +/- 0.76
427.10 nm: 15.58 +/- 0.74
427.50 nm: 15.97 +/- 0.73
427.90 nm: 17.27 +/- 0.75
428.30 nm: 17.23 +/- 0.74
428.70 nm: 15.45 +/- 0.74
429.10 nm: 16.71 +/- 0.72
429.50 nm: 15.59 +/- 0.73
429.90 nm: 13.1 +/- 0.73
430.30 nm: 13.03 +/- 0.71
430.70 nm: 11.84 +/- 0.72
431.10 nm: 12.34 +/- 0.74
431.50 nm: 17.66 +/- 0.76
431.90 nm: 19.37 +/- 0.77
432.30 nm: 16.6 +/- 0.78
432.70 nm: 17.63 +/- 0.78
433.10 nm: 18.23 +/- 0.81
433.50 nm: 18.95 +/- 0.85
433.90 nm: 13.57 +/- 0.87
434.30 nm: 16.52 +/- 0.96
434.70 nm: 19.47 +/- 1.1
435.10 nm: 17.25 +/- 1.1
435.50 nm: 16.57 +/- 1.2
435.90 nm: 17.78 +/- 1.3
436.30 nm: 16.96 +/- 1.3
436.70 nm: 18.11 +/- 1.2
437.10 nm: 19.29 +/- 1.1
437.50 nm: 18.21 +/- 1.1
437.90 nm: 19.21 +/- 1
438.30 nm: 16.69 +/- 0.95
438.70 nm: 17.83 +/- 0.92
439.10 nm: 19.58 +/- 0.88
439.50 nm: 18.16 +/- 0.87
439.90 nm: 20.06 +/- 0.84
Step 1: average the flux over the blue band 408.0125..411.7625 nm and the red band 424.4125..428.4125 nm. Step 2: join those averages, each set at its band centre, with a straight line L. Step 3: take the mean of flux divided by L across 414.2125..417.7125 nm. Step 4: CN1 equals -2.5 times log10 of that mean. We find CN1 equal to -0.054 mag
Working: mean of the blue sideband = 17.9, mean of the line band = 18.3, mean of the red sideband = 16.7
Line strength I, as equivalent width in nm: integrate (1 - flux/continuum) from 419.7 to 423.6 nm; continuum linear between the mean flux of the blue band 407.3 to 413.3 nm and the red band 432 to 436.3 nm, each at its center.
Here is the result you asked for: 0.25 nm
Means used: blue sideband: 18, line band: 16.5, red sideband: 17.3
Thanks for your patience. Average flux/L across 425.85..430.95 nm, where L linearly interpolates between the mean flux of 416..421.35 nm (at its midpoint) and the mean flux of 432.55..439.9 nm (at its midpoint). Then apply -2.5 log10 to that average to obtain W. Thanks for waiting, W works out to 0.146 mag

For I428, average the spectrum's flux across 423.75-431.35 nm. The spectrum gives 15.9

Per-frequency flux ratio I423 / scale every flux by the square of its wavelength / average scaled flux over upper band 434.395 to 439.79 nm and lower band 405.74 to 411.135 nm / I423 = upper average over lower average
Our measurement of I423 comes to 1.19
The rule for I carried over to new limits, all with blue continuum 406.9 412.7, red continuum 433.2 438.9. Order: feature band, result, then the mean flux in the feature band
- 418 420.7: 0.04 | 17.5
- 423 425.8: 0.13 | 16.9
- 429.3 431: 0.42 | 13.3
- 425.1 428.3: 0.18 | 16.7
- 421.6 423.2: 0.16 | 15.9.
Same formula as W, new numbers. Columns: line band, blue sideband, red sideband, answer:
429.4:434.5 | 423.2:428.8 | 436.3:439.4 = 0.122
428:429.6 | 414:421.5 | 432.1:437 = 0.077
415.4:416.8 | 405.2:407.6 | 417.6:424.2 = -0.117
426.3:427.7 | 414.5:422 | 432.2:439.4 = 0.076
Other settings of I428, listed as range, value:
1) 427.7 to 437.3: 16.5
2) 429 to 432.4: 15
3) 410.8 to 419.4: 18.3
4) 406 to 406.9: 16.9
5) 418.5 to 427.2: 16.9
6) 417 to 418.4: 18.5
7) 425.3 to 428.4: 16.8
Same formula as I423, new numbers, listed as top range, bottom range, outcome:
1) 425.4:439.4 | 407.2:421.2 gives 1.02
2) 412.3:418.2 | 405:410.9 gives 1.08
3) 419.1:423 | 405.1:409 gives 1.01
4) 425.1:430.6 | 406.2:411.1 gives 1.01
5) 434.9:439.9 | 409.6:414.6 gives 1.15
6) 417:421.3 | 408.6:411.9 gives 1.04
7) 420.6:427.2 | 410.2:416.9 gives 0.97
